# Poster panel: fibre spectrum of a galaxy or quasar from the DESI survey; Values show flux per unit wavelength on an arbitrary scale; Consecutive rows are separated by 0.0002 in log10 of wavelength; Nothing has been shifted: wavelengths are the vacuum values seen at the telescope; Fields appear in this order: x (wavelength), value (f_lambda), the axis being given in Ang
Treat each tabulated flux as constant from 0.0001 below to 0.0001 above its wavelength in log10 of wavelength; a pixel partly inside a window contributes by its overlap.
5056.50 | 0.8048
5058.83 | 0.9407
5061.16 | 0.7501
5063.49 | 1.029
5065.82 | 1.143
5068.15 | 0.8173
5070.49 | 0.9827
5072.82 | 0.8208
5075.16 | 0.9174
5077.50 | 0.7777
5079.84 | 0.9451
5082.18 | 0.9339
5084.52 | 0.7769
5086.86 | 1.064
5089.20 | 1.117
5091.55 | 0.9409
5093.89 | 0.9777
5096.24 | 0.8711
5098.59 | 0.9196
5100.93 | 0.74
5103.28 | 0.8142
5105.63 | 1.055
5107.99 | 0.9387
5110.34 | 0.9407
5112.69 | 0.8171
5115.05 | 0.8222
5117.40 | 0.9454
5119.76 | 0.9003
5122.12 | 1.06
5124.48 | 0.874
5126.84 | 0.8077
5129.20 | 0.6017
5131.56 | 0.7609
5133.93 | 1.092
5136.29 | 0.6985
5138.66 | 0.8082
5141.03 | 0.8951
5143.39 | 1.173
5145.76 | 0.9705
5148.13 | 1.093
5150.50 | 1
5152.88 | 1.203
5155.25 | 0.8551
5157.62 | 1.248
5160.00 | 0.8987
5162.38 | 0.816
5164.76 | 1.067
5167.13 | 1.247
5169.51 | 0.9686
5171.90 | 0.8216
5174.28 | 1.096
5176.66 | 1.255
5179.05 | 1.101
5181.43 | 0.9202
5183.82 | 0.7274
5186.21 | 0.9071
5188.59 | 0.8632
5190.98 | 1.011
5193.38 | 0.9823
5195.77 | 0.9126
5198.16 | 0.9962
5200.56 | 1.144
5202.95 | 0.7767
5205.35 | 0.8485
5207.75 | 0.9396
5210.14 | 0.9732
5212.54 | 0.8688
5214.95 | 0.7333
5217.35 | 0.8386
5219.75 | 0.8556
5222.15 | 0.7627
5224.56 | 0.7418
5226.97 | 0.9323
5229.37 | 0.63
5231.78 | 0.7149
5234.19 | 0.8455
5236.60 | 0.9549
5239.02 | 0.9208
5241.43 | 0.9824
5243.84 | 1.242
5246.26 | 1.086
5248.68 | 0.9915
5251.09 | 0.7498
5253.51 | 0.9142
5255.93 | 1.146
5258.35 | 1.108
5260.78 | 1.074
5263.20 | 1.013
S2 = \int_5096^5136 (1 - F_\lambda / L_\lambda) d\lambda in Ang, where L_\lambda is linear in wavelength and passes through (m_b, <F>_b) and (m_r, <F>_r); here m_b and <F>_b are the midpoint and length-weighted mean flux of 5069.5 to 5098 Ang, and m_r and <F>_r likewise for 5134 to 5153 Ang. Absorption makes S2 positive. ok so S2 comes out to 3.2 Ang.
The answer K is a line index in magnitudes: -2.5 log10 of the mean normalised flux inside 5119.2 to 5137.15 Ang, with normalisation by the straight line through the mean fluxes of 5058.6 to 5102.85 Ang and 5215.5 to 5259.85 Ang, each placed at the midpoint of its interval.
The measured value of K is 0.08 mag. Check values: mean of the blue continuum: 0.917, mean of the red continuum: 0.911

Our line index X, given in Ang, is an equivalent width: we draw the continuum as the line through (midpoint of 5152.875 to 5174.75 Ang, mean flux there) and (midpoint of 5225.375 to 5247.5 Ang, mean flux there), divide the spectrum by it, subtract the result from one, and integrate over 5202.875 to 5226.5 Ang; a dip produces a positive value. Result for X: 2.7 Ang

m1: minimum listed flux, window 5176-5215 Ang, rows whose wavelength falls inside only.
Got 0.7274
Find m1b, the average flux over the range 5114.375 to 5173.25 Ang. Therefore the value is 0.947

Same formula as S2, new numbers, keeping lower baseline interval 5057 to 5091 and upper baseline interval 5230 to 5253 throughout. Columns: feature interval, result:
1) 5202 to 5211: 0.47 Ang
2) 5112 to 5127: 0.51 Ang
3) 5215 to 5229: 1.90 Ang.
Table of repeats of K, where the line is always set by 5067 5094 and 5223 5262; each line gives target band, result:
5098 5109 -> 0.04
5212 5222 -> 0.15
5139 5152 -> -0.10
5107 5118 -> 0.04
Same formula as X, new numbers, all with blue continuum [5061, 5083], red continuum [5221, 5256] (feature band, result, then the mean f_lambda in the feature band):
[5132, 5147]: -0.3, 0.931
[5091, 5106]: 0.4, 0.893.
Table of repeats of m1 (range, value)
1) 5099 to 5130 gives 0.6017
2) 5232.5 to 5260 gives 0.7498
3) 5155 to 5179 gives 0.816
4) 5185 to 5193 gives 0.8632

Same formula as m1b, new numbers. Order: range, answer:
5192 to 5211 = 0.947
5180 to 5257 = 0.904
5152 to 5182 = 1.04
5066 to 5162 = 0.923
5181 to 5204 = 0.925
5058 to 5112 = 0.921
